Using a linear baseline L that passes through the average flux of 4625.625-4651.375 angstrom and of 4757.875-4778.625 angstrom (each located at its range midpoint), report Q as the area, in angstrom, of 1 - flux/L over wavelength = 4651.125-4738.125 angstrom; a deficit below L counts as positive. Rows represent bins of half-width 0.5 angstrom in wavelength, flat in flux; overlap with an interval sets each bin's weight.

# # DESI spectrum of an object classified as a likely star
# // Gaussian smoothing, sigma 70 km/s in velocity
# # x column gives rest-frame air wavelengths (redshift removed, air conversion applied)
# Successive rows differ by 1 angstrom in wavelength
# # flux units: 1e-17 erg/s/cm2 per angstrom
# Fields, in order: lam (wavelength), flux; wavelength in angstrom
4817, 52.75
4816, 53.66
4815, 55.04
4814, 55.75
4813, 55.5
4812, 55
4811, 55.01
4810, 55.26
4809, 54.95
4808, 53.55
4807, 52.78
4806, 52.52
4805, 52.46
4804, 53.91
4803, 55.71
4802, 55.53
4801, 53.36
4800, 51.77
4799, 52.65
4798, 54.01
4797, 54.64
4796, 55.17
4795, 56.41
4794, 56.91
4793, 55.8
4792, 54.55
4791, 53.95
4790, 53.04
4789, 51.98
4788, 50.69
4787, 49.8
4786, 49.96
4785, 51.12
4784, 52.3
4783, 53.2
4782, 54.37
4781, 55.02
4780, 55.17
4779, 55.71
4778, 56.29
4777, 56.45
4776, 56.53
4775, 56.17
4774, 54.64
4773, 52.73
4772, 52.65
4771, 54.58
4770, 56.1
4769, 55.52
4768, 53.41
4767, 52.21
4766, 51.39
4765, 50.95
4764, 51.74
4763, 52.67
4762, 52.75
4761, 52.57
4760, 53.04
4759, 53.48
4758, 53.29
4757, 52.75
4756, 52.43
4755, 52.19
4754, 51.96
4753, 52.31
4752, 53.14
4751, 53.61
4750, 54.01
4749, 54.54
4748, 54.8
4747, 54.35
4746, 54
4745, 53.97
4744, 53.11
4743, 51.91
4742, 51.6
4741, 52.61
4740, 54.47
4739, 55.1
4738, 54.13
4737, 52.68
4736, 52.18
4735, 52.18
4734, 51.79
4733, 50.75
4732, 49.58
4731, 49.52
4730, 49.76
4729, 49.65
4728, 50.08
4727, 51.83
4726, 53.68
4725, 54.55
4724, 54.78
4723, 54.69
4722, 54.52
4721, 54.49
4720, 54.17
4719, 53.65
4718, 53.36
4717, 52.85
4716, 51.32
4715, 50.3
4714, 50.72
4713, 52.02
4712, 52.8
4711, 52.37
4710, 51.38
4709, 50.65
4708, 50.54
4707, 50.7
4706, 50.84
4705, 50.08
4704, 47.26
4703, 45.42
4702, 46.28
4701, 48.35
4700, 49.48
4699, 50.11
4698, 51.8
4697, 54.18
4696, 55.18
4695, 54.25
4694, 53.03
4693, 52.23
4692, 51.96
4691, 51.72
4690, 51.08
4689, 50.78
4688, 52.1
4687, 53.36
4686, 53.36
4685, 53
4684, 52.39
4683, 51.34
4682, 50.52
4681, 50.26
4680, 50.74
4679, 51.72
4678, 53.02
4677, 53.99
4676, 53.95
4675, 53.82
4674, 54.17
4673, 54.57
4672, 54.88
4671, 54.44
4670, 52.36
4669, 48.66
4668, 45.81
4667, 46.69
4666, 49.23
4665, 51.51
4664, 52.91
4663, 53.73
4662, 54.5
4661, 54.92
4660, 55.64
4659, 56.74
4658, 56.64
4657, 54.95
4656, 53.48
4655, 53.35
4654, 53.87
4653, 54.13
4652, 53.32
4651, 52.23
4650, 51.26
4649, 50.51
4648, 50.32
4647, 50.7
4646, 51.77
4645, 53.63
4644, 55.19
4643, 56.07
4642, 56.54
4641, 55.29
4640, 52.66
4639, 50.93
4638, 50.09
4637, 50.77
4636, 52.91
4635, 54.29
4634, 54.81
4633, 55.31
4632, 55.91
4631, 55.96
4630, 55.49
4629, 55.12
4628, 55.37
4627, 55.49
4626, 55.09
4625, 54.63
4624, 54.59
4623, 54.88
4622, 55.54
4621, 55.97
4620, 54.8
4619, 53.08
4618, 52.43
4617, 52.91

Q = 2.5 angstrom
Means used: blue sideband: 53.6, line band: 52.1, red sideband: 53.8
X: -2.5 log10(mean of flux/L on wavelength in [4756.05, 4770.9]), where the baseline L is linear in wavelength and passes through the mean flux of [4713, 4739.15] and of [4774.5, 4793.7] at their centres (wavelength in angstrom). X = 0.01 mag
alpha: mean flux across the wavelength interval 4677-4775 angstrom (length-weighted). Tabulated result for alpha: 52.3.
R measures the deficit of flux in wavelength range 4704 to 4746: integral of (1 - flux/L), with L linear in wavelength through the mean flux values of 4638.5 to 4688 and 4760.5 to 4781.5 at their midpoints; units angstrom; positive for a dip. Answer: 1.1 angstrom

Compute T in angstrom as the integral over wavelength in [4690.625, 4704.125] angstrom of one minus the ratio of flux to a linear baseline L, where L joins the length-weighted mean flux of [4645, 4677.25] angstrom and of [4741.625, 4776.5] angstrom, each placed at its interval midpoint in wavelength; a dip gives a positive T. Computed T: 0.5 angstrom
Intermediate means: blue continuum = 52.8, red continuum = 53.4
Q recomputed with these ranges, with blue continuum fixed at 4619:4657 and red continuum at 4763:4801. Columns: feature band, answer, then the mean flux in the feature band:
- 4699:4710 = 1.0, 49.1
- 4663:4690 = 1.0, 51.9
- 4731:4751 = 0.3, 53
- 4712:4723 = 0.2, 52.8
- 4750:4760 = 0.2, 52.9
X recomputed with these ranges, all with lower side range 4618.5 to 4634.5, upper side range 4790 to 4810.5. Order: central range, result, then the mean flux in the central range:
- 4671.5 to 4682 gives 0.038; 53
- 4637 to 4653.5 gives 0.046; 52.7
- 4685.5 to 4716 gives 0.074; 51.1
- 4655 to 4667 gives 0.025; 53.7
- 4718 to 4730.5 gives 0.033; 53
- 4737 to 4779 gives 0.018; 53.6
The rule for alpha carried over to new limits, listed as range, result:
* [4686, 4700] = 52.4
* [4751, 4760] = 52.8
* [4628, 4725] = 52.5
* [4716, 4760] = 52.9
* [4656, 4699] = 52.6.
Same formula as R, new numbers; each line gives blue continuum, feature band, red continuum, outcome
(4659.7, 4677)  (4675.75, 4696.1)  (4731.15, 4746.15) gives 0.1 angstrom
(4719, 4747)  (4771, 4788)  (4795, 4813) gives -0.1 angstrom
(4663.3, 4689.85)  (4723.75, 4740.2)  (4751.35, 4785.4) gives 0.3 angstrom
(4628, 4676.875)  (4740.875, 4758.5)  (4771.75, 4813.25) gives 0.2 angstrom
